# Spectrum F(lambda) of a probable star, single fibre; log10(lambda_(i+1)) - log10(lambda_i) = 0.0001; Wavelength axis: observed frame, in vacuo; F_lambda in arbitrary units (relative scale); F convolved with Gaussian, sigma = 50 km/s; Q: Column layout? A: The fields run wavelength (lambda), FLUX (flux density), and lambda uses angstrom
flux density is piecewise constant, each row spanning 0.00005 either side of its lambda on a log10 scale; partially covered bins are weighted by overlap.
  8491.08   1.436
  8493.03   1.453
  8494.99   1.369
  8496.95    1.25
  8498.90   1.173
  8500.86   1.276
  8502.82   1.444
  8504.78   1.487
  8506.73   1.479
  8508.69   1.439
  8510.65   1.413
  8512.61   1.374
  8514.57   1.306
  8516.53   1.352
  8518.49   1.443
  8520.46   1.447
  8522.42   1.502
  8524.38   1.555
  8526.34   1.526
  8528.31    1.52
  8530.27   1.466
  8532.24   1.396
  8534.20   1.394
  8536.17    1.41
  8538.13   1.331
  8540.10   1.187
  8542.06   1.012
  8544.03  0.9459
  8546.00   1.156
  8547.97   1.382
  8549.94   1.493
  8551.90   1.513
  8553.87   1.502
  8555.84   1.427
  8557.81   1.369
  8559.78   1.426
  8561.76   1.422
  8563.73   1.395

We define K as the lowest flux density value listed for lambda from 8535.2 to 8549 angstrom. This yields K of 0.9459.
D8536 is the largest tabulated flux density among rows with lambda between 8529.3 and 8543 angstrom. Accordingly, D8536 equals 1.466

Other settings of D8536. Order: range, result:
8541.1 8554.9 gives 1.513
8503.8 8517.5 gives 1.487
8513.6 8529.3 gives 1.555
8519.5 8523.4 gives 1.502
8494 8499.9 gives 1.369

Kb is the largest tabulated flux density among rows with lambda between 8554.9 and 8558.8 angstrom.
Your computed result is 1.427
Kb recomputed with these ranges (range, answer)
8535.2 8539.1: 1.41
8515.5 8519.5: 1.443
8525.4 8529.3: 1.526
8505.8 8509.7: 1.479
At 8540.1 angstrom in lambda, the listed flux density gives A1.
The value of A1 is 1.187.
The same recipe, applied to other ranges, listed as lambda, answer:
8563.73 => 1.395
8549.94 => 1.493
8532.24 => 1.396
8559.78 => 1.426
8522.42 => 1.502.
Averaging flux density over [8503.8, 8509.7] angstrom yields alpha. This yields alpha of 1.47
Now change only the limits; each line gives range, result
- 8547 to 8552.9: 1.46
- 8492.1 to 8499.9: 1.31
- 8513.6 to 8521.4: 1.39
